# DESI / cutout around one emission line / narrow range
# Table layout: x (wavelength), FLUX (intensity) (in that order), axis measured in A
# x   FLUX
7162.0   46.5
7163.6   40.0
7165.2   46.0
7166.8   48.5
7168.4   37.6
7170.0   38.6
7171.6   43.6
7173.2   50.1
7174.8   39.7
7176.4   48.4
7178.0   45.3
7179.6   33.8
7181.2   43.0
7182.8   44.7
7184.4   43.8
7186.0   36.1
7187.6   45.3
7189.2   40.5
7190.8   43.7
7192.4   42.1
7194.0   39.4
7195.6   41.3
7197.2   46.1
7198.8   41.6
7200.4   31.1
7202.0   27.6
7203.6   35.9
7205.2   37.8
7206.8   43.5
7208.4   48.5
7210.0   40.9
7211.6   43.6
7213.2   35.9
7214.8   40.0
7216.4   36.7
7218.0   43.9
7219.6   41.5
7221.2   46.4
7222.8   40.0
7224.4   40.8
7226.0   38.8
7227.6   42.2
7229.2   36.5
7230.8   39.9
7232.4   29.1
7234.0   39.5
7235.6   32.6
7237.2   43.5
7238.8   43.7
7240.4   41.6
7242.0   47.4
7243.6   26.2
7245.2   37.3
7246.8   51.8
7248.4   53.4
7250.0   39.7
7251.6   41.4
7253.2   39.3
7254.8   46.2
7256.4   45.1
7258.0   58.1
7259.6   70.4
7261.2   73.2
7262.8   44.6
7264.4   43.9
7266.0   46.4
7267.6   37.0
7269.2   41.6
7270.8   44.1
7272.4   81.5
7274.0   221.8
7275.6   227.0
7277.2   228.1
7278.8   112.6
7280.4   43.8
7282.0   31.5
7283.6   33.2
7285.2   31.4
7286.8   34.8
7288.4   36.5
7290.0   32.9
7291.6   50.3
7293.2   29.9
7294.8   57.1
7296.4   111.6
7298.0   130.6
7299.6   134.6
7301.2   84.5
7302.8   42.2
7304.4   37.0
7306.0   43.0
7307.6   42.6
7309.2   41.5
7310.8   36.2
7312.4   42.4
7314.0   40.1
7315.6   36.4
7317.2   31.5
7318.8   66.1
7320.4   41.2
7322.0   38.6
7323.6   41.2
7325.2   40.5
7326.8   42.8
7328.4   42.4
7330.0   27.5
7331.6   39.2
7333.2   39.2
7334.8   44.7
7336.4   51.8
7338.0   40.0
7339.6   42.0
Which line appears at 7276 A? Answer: H-alpha 6563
